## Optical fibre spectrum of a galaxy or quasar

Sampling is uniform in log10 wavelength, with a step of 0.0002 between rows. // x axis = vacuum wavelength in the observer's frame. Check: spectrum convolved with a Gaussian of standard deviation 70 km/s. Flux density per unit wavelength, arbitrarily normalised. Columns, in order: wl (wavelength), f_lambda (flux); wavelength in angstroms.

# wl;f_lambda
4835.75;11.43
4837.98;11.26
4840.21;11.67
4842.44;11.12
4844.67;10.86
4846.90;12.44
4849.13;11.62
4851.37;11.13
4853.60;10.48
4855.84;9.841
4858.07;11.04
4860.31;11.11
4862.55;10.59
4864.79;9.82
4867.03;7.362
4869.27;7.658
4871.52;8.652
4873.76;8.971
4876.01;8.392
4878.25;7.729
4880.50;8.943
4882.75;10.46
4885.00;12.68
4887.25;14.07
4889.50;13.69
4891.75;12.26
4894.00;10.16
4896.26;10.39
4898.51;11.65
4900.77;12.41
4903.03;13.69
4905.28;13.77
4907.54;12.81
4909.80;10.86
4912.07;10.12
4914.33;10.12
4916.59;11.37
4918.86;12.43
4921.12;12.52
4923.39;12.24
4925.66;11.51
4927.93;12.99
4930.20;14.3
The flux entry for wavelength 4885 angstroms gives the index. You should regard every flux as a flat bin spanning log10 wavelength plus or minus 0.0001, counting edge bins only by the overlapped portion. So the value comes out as 12.68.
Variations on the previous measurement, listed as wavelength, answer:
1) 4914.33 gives 10.12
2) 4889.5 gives 13.69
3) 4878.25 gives 7.729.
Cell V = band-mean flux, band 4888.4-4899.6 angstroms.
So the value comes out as 11.6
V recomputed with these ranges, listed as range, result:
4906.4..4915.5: 11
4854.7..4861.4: 10.7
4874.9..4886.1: 9.64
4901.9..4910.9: 12.8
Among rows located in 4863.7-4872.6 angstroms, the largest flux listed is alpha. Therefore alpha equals 9.82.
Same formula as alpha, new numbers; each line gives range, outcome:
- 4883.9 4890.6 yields 14.07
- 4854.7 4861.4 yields 11.11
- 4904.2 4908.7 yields 13.77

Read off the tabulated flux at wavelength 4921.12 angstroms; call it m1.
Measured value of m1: 12.52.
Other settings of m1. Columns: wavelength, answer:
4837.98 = 11.26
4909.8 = 10.86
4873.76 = 8.971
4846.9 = 12.44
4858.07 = 11.04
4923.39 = 12.24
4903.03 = 13.69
